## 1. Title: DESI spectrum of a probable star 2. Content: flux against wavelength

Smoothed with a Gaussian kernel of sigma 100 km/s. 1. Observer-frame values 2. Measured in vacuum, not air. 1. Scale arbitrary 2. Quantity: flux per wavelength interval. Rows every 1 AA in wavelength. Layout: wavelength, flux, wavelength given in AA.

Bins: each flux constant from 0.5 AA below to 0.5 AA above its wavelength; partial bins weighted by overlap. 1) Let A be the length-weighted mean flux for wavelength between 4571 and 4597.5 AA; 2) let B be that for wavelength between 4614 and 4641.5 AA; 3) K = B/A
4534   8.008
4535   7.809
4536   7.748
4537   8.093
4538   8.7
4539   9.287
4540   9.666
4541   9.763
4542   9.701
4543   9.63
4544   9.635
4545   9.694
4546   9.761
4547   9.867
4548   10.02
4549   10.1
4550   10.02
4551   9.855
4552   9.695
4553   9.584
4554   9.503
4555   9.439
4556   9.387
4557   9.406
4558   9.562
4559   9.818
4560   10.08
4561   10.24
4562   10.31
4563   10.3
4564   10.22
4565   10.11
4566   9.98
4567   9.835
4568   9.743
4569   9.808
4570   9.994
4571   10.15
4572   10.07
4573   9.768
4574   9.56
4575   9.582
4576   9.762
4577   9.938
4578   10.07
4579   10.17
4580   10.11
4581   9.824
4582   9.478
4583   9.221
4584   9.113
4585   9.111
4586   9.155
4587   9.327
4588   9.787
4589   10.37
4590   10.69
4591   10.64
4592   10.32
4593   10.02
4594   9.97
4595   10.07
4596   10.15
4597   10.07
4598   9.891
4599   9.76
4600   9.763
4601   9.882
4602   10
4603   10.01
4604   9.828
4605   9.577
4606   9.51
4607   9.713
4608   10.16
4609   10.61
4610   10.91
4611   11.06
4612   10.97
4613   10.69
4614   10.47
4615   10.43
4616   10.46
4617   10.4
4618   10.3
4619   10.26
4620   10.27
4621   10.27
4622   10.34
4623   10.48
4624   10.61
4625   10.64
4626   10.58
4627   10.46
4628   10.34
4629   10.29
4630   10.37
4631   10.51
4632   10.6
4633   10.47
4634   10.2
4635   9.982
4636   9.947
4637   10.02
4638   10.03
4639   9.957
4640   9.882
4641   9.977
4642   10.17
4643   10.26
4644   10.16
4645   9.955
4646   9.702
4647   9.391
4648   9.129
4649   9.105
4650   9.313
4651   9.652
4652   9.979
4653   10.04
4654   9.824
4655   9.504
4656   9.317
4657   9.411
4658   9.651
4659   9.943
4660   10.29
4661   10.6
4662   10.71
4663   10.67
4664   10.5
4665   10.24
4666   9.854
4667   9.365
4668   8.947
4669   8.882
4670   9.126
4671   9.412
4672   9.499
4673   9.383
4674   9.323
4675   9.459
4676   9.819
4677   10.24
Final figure 1.04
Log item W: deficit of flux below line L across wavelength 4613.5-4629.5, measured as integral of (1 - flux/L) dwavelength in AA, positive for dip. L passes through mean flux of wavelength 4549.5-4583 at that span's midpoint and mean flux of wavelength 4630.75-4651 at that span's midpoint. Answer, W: -0.8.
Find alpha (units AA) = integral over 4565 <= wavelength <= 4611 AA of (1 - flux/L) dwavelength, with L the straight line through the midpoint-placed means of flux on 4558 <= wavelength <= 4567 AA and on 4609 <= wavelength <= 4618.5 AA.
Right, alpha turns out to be 2.0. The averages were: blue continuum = 10.1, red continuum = 10.6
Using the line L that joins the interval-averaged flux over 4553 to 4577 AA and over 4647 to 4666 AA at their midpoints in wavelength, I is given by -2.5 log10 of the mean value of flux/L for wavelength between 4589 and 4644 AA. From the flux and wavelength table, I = -0.04 mag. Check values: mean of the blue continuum 9.85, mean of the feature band 10.2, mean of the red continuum 9.87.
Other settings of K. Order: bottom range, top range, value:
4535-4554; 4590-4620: 1.08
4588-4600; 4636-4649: 0.97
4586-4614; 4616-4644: 1.02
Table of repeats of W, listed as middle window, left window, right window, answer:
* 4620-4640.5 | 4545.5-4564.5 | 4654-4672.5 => -1.0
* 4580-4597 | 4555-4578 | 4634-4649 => 0.1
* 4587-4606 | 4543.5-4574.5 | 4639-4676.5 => -0.4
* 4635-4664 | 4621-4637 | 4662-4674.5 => 0.3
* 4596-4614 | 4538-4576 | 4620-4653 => -0.3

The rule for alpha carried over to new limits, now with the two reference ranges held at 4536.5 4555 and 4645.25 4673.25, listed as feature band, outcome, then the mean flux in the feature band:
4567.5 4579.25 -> -0.33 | 9.88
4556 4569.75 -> -0.48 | 9.93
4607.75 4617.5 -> -0.99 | 10.6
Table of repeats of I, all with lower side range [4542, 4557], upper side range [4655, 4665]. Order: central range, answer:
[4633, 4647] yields 0.002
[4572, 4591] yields 0.008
